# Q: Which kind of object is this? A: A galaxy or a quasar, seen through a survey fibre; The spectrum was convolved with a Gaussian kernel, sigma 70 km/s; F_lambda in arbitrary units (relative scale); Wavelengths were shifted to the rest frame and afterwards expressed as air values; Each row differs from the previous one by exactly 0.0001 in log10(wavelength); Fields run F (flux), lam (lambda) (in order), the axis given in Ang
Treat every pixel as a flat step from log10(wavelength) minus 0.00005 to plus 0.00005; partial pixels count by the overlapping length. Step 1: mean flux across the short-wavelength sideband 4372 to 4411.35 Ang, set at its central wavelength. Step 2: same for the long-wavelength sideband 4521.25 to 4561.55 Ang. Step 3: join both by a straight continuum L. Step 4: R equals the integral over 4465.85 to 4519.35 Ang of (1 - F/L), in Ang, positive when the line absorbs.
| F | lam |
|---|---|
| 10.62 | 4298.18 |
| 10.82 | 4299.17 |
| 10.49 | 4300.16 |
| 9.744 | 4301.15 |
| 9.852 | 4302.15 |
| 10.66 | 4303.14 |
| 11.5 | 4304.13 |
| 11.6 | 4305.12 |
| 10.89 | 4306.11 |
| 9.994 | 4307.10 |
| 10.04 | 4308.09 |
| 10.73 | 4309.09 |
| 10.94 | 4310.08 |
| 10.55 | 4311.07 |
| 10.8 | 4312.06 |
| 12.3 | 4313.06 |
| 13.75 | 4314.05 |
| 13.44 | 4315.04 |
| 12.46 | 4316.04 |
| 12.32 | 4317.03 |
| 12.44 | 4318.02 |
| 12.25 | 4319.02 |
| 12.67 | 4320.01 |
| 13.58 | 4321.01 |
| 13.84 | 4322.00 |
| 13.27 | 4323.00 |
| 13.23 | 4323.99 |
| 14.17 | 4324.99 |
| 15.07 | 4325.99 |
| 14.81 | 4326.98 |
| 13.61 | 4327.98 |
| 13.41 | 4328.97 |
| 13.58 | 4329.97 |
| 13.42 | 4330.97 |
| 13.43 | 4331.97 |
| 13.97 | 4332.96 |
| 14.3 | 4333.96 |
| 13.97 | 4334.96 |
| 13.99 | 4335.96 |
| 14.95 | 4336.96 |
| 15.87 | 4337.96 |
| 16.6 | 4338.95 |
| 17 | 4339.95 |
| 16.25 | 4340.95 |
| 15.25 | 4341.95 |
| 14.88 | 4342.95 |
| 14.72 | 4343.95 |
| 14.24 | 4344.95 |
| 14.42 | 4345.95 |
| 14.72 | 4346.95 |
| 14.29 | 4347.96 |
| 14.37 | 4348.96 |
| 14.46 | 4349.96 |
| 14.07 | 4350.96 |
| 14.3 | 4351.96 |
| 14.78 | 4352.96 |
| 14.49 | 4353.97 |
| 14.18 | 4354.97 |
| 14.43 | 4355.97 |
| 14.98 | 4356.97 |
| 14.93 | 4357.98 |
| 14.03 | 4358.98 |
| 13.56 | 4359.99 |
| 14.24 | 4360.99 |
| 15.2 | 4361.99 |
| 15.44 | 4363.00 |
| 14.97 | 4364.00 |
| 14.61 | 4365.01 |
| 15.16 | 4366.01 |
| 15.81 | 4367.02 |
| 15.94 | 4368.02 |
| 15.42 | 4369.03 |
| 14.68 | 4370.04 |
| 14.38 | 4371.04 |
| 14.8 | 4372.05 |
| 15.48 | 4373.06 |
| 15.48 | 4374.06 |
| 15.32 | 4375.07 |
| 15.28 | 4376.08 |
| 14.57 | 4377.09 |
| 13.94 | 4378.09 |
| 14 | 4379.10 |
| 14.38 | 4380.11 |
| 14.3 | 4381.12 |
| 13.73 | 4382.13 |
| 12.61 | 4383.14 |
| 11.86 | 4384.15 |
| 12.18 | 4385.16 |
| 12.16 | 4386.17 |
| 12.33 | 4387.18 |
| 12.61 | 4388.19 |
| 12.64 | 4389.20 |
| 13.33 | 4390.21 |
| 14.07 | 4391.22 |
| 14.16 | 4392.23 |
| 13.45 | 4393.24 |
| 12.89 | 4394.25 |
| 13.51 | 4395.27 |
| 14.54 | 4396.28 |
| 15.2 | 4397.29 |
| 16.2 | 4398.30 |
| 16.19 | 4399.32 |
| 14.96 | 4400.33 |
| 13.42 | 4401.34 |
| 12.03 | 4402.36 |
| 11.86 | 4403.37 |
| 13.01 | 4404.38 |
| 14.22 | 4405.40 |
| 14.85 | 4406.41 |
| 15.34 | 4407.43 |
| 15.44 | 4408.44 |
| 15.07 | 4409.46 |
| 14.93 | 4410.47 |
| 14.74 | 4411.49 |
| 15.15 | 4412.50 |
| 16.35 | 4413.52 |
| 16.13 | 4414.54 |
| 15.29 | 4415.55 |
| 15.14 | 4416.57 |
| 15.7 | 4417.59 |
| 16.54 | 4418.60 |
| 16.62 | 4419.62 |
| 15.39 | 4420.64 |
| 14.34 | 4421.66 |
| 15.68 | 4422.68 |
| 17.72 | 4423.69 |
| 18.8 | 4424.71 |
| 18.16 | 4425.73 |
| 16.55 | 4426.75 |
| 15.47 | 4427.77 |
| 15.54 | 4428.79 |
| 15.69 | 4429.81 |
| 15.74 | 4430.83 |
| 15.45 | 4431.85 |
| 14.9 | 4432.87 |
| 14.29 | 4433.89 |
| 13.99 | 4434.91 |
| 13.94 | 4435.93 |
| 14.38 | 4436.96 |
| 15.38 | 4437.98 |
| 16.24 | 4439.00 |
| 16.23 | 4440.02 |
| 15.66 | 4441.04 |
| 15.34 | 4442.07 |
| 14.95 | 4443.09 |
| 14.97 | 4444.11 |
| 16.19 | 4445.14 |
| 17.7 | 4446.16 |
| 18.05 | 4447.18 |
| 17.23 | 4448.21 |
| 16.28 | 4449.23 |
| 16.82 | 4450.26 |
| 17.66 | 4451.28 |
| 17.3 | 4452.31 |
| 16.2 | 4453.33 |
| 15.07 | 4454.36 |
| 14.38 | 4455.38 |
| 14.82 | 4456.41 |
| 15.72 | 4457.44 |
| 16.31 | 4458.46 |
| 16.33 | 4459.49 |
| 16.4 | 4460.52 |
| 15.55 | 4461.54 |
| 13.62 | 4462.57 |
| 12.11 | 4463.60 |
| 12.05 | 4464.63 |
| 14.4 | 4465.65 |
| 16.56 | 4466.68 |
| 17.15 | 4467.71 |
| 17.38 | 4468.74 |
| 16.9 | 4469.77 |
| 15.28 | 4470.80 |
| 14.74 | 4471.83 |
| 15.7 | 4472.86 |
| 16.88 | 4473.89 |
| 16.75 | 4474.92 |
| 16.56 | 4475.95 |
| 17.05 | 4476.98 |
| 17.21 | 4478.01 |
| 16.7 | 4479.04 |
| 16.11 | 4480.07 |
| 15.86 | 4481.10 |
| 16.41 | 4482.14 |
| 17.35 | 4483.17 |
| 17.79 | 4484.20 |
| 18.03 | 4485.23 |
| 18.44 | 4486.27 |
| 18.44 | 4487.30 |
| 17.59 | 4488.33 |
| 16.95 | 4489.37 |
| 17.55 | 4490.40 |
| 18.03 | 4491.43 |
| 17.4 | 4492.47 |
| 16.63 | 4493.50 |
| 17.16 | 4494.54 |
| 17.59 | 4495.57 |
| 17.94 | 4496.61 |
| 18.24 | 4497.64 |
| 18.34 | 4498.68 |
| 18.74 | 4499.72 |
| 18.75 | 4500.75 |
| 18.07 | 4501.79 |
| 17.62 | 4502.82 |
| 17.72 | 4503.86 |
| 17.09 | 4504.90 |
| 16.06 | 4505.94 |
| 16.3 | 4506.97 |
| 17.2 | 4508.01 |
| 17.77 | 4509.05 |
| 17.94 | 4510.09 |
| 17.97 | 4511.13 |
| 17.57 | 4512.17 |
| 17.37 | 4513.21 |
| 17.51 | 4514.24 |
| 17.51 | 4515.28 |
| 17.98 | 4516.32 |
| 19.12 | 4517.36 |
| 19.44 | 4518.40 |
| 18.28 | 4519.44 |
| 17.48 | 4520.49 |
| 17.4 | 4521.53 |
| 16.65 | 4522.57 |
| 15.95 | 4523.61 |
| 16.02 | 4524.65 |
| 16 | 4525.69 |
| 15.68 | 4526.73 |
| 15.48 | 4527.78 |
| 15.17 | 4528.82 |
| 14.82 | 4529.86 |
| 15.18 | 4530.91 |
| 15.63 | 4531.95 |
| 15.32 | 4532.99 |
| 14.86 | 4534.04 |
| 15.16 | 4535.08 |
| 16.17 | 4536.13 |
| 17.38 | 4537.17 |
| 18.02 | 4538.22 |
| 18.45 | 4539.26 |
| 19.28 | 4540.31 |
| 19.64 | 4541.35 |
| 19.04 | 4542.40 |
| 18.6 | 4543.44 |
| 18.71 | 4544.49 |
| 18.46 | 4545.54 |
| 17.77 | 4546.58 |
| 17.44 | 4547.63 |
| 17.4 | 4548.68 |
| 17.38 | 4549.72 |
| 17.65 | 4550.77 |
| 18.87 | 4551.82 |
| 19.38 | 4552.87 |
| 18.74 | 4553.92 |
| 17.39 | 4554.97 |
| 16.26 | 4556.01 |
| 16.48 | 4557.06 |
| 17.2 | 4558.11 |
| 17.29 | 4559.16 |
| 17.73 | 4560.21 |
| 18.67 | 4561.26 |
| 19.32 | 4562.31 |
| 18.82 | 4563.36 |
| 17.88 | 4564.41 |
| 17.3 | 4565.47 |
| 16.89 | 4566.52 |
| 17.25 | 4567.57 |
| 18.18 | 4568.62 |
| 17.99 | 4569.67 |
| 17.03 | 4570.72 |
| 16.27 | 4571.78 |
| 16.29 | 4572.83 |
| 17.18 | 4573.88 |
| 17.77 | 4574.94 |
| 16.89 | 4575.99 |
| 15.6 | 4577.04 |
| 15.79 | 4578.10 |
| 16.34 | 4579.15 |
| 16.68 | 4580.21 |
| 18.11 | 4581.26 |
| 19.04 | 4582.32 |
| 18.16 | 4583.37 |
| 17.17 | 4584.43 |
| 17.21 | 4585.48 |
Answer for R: -4.0 Ang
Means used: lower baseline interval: 14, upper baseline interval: 17.1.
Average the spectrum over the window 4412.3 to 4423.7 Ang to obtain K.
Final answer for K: 15.8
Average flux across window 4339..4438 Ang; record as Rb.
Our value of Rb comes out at 14.7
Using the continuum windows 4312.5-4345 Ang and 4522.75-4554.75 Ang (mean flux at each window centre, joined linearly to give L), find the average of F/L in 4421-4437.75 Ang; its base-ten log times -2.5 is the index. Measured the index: -0.011 mag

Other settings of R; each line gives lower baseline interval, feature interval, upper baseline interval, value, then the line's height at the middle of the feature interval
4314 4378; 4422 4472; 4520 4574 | 0.2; 15.8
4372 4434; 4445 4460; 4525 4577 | -0.8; 15.6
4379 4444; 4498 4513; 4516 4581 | -1.1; 16.5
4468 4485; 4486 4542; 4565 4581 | -1.8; 16.7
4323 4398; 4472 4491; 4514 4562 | -0.8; 16.4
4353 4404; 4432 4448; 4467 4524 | 0.3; 15.9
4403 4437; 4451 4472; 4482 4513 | 1.4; 16.6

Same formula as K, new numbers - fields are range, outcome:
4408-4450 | 15.8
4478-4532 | 17.2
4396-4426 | 15.3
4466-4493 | 16.9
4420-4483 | 15.9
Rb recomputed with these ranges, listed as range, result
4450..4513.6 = 16.7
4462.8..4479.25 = 15.8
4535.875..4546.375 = 18.4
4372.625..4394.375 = 13.7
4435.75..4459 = 16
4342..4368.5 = 14.7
